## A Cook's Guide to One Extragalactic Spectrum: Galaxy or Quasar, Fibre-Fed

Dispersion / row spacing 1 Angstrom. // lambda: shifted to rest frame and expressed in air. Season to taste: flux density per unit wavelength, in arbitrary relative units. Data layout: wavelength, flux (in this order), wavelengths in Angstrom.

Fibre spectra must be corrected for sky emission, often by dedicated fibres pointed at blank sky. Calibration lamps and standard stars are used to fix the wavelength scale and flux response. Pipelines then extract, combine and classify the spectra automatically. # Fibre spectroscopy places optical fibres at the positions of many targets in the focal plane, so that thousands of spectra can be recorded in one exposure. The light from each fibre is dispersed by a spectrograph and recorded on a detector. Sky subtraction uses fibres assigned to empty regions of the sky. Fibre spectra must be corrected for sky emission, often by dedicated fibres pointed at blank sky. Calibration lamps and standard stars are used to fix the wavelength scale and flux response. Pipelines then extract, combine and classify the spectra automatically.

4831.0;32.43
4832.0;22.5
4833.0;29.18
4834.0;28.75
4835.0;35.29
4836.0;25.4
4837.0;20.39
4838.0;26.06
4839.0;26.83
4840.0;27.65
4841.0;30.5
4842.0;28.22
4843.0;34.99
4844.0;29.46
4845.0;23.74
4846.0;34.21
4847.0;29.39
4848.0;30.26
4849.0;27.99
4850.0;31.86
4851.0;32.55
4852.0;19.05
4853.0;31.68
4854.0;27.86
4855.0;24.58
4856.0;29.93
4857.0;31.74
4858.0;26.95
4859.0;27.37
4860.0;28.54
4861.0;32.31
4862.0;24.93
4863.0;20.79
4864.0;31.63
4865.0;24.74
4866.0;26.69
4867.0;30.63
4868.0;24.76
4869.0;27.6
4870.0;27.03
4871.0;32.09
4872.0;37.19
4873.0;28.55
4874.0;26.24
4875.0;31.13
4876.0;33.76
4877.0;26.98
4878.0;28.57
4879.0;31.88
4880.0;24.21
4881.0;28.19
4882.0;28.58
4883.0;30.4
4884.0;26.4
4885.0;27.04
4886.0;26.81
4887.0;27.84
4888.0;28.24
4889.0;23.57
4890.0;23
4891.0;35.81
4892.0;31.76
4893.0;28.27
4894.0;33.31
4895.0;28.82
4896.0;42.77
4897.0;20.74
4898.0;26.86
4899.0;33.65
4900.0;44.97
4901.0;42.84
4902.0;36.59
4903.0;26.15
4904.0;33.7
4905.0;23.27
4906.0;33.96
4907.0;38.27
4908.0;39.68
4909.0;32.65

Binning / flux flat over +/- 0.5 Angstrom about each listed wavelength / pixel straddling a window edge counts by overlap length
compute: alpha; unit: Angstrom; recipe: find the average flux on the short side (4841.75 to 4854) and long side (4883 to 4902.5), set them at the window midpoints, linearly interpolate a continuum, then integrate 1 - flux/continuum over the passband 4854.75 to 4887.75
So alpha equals 2.01 Angstrom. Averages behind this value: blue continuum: 29.4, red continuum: 31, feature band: 28.4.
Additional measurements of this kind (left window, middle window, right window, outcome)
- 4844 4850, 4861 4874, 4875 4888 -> 0.3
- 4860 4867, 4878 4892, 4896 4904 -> 1.4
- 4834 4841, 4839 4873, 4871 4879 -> 0.2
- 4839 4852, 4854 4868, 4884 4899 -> 0.8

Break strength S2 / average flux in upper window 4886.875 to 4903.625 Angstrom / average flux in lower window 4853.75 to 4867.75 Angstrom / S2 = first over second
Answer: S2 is 1.14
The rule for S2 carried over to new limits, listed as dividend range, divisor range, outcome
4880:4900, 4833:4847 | 1.02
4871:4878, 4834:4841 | 1.12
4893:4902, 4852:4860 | 1.22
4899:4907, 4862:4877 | 1.21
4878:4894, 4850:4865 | 1.02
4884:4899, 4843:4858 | 1.00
